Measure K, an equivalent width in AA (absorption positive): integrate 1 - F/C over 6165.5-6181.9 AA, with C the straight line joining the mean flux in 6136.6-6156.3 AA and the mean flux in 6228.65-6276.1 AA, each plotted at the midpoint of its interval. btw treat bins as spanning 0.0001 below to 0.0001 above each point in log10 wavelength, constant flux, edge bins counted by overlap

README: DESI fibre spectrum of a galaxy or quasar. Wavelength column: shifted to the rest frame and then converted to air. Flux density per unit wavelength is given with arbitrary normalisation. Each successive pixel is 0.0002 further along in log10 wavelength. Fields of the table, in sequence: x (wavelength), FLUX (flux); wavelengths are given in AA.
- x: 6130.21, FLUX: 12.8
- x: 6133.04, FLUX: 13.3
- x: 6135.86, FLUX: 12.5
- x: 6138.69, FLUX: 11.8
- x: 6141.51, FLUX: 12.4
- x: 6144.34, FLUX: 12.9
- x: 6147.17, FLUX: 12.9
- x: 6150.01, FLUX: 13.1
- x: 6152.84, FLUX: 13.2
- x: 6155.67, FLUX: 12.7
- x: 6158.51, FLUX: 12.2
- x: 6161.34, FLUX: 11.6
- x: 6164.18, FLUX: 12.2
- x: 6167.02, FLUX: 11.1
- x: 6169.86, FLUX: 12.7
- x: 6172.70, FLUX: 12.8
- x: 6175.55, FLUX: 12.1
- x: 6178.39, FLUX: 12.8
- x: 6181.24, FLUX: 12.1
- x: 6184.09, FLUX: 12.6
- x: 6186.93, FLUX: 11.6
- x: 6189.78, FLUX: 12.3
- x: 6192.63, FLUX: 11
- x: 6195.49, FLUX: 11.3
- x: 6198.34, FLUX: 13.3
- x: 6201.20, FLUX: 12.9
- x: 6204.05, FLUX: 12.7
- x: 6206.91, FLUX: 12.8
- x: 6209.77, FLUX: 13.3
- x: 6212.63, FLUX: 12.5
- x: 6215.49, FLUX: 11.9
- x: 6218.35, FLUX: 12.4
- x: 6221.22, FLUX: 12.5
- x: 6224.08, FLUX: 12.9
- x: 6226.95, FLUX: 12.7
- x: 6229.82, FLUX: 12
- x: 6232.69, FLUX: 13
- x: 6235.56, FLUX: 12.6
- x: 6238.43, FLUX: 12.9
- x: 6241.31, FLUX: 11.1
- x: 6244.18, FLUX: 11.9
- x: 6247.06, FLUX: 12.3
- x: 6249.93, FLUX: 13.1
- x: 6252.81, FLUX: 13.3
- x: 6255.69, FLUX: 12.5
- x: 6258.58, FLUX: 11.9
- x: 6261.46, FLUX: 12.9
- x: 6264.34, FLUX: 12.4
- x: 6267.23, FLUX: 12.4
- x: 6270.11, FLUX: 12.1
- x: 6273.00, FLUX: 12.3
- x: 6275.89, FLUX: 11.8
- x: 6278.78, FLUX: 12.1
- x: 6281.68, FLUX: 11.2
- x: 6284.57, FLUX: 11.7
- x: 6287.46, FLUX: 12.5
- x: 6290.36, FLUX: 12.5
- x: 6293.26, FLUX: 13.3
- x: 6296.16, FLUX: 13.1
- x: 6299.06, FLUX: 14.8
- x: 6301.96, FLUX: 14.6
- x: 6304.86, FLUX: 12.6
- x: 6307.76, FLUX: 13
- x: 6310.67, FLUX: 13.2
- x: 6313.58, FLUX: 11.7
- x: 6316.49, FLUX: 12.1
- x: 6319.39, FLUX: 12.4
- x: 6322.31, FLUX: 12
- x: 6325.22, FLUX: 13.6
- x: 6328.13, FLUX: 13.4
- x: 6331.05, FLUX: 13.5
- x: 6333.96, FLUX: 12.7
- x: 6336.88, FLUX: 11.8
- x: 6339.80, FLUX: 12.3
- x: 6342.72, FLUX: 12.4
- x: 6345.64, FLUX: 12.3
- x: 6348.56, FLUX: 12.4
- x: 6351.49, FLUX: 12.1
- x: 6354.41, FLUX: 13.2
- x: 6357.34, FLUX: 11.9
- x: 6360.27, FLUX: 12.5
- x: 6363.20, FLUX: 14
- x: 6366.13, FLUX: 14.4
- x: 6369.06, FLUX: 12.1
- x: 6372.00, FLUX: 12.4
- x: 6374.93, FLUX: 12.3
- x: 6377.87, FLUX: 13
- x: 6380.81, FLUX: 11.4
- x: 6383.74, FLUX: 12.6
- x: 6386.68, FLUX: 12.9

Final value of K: 0.5 AA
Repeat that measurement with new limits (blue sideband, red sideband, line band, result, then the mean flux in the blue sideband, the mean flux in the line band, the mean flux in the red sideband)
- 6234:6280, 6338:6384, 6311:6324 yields 0.32 AA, 12.4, 12.2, 12.6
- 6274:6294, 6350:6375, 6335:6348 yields 0.39 AA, 12.1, 12.2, 12.8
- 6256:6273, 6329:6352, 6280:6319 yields -1.17 AA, 12.3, 12.8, 12.5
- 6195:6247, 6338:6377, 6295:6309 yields -1.18 AA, 12.5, 13.6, 12.6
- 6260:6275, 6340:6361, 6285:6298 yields -0.44 AA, 12.4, 12.8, 12.4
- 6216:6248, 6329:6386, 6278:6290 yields 0.53 AA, 12.4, 11.9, 12.6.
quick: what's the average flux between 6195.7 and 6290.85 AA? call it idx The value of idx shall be 12.4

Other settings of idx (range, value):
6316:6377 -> 12.7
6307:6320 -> 12.5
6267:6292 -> 12.1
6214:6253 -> 12.4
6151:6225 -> 12.4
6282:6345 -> 12.8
